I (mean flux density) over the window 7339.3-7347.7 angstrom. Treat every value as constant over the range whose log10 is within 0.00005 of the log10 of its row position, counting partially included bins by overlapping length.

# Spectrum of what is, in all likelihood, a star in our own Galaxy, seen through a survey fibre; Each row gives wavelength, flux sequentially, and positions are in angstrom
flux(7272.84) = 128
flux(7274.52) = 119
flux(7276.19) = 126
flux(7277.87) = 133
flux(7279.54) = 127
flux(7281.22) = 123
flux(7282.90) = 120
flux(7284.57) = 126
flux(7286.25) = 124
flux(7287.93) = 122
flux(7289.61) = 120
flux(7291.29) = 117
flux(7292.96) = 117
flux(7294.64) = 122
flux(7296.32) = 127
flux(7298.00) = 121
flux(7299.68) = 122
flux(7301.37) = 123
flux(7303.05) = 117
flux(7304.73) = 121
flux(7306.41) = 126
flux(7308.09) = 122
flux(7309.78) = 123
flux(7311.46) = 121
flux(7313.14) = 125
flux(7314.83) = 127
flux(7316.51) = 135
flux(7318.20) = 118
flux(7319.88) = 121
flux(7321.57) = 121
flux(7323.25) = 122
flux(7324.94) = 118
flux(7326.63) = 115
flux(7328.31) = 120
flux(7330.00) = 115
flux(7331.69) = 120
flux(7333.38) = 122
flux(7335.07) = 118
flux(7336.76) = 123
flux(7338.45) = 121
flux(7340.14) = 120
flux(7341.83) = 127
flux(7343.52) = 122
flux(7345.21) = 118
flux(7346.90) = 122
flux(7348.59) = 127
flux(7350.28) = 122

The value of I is 122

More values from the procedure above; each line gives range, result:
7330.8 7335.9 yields 120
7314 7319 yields 127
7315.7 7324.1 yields 123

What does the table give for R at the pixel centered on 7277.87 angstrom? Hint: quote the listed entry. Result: 133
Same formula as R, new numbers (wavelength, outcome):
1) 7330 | 115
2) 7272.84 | 128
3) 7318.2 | 118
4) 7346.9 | 122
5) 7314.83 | 127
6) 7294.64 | 122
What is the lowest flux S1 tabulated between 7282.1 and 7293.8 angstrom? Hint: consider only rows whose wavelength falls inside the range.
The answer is 117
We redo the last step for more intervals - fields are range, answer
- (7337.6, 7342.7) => 120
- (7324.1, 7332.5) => 115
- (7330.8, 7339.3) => 118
